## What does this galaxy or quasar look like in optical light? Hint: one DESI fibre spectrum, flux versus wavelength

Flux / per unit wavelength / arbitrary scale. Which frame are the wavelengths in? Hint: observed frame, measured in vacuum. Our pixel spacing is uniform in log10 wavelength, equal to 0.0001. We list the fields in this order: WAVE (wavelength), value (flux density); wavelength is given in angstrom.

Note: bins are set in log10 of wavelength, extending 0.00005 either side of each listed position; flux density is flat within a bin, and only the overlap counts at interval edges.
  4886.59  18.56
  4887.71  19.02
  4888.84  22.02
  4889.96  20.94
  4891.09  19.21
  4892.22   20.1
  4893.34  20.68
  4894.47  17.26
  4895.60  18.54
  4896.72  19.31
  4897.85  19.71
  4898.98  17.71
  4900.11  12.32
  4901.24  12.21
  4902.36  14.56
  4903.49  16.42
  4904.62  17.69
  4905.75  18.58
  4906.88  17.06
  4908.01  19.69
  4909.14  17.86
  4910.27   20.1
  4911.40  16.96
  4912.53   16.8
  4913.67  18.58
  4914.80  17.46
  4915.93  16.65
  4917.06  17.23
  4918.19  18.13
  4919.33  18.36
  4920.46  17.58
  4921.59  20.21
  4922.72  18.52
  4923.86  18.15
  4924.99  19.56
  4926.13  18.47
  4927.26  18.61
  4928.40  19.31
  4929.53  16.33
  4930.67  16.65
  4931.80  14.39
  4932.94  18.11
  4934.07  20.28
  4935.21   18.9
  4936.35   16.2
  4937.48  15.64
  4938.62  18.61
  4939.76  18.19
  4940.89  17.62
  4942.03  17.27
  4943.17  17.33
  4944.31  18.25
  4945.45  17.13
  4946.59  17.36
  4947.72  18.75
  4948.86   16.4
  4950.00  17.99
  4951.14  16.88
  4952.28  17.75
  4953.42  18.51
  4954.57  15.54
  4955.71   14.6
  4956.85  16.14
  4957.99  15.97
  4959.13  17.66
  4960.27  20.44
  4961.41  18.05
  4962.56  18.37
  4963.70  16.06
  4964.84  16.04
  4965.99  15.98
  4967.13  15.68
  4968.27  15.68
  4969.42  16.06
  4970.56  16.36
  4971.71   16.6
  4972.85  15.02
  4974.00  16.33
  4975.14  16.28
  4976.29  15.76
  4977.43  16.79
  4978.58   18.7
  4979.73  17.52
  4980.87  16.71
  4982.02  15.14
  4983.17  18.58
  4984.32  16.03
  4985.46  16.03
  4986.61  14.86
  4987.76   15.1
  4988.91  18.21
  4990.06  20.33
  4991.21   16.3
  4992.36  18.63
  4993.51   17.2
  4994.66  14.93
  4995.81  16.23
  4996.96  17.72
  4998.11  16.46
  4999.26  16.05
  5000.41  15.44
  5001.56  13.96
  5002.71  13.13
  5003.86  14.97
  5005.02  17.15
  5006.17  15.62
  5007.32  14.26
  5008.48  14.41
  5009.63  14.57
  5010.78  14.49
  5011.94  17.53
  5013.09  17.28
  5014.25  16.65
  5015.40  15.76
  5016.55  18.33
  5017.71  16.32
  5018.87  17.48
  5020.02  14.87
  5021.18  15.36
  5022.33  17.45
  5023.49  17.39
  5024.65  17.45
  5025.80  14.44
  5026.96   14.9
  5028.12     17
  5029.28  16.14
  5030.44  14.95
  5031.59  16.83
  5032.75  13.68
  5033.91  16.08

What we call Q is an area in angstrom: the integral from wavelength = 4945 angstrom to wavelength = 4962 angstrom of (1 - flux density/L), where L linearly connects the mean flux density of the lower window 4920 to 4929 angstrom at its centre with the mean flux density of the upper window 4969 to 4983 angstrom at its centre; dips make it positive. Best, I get 0.2 angstrom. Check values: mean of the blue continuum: 18.8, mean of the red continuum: 16.5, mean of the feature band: 17.3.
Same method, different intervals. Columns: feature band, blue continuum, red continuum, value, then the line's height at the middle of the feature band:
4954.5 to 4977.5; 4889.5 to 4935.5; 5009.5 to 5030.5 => 0.9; 17.1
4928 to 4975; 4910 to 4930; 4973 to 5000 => 1.1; 17.5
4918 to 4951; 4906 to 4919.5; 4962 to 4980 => -1.0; 17.4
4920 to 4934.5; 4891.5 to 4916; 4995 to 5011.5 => -0.9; 17.1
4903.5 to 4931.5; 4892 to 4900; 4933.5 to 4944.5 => 0.3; 18.2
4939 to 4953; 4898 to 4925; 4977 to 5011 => -0.6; 16.9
